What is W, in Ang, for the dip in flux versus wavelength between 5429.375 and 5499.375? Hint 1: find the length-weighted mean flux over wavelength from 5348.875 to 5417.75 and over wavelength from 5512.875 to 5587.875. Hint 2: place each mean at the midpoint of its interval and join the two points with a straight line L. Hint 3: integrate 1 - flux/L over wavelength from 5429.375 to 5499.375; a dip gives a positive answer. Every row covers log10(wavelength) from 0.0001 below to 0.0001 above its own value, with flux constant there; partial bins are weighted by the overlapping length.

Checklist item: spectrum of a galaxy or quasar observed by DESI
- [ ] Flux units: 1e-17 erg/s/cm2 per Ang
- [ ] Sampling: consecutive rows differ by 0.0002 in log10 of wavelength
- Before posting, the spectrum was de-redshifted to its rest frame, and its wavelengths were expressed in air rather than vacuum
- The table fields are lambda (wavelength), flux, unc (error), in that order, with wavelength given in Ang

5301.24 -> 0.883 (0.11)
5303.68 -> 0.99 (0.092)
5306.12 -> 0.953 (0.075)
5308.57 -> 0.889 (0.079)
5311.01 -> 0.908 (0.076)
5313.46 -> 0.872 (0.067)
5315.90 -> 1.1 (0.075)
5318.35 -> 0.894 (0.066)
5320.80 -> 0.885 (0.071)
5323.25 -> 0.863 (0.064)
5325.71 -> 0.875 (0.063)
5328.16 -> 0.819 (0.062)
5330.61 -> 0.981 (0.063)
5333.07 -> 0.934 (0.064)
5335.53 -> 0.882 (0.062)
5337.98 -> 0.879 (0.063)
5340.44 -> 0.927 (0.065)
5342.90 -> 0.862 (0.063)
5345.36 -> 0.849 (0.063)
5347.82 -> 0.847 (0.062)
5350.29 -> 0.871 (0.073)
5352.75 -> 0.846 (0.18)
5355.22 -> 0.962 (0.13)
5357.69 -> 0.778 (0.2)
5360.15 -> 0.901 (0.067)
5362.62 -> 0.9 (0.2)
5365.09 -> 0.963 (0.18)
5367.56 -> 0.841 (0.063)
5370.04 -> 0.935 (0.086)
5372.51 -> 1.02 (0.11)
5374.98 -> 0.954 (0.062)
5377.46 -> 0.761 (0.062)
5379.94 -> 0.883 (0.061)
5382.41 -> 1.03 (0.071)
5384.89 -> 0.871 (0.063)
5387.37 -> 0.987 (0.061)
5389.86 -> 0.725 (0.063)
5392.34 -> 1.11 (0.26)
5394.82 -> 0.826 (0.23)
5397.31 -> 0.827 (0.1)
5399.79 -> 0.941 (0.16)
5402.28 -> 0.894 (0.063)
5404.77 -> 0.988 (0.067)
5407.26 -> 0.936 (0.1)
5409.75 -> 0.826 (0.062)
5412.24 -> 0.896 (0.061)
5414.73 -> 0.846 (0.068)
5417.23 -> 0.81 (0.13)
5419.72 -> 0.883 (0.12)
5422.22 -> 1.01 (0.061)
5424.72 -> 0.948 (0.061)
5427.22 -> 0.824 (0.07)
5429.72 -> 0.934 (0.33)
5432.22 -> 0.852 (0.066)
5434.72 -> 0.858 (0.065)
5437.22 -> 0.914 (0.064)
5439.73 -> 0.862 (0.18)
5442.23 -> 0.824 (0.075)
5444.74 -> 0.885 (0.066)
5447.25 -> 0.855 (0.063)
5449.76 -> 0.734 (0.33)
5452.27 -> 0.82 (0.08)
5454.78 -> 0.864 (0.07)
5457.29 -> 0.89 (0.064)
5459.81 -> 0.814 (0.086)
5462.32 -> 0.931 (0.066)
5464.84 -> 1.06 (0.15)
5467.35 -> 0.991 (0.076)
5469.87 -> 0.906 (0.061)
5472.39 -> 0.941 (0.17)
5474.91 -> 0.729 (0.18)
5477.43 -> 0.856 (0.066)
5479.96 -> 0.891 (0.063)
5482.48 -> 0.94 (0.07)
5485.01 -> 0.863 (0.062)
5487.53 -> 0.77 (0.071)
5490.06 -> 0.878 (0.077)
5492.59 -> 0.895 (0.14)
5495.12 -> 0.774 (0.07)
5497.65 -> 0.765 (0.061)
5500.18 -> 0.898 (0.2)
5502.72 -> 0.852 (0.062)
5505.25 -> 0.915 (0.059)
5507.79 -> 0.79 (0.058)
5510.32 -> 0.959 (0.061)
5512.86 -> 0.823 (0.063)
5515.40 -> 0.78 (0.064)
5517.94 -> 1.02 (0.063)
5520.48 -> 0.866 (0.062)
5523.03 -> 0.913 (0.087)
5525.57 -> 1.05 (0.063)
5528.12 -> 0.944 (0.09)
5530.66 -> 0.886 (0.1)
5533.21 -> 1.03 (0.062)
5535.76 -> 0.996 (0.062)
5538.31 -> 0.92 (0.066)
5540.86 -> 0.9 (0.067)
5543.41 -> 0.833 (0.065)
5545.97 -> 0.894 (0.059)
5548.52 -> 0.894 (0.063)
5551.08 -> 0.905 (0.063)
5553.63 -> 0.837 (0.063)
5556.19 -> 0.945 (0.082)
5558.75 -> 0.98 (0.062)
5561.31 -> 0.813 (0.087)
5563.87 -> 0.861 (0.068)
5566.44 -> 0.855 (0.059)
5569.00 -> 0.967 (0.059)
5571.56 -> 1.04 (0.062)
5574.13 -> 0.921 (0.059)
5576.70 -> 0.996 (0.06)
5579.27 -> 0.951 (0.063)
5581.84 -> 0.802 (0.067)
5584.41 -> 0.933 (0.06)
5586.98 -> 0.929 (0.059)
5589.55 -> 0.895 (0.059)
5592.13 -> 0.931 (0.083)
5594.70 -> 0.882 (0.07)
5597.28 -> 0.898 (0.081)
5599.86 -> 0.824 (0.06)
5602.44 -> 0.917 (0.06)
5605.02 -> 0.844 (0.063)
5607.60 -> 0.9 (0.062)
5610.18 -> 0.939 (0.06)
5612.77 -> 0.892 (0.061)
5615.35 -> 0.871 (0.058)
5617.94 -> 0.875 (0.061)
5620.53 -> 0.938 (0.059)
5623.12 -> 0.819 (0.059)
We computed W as 3.13 Ang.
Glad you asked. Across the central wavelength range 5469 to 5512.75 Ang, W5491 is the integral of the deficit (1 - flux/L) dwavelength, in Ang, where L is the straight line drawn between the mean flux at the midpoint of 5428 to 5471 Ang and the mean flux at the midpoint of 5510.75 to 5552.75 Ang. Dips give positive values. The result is 1.9 Ang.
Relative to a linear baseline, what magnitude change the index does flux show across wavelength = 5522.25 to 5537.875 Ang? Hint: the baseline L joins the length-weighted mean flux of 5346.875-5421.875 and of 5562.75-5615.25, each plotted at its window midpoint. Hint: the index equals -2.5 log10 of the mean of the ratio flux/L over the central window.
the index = -0.074 mag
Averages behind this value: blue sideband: 0.897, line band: 0.969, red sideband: 0.908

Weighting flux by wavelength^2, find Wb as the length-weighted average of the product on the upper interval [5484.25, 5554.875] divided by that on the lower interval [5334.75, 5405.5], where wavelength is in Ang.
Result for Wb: 1.04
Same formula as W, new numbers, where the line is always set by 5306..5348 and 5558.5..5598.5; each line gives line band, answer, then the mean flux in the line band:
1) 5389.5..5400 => 0.1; 0.895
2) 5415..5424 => 0.1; 0.897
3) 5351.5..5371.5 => 0.2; 0.892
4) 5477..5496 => 1.0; 0.86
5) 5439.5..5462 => 1.6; 0.842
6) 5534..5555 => 0.3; 0.901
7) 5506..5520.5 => 0.6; 0.875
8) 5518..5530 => -0.5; 0.948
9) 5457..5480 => 0.2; 0.902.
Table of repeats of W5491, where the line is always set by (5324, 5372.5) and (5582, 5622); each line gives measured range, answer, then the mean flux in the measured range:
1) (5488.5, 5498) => 0.6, 0.832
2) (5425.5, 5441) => 0.3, 0.876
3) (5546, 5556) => 0.1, 0.888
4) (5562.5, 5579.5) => -0.9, 0.94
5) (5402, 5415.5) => -0.1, 0.9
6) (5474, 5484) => 0.4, 0.858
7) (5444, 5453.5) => 0.8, 0.82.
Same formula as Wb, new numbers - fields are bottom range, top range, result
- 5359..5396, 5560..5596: 1.07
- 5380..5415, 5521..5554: 1.07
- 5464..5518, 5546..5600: 1.07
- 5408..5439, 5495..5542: 1.06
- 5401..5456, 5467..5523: 1.02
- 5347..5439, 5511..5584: 1.08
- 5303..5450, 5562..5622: 1.09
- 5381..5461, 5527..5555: 1.08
